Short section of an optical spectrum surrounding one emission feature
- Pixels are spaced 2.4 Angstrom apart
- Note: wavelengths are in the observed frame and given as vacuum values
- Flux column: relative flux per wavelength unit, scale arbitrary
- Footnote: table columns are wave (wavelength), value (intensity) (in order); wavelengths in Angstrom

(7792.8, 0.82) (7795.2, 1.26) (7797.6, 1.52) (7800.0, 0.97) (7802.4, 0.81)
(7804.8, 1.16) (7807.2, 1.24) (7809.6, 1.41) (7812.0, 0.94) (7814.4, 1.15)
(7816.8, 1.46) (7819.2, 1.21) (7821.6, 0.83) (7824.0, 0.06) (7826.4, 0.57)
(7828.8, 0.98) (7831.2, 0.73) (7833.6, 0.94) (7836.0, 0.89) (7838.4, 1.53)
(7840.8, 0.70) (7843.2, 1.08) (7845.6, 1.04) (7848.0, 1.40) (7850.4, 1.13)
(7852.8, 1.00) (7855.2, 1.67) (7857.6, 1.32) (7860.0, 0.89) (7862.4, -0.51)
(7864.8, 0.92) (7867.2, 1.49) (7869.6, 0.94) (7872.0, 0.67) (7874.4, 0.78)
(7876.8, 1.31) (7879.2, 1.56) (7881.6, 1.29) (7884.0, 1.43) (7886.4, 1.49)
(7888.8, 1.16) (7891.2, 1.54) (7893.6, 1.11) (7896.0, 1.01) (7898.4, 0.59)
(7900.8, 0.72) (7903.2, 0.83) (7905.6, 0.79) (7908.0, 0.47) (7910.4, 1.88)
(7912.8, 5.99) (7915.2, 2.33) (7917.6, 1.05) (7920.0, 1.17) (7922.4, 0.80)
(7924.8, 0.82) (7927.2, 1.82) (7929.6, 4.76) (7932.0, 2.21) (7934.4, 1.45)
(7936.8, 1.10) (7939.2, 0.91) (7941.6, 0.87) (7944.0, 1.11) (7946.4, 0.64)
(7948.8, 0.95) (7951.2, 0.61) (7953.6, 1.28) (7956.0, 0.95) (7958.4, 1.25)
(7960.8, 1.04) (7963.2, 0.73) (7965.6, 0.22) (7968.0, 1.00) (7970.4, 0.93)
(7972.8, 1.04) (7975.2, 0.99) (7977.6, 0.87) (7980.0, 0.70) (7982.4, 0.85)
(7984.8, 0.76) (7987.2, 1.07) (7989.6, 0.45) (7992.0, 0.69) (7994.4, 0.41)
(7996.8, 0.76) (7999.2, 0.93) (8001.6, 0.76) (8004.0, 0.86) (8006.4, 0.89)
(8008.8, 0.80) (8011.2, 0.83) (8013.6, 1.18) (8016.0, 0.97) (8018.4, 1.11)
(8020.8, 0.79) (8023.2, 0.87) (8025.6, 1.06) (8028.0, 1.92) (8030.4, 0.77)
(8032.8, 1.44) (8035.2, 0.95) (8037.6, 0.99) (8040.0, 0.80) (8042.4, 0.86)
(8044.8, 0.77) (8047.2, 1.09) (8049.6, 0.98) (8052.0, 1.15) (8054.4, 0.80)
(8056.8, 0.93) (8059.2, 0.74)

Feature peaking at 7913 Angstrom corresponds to [S II] 6716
